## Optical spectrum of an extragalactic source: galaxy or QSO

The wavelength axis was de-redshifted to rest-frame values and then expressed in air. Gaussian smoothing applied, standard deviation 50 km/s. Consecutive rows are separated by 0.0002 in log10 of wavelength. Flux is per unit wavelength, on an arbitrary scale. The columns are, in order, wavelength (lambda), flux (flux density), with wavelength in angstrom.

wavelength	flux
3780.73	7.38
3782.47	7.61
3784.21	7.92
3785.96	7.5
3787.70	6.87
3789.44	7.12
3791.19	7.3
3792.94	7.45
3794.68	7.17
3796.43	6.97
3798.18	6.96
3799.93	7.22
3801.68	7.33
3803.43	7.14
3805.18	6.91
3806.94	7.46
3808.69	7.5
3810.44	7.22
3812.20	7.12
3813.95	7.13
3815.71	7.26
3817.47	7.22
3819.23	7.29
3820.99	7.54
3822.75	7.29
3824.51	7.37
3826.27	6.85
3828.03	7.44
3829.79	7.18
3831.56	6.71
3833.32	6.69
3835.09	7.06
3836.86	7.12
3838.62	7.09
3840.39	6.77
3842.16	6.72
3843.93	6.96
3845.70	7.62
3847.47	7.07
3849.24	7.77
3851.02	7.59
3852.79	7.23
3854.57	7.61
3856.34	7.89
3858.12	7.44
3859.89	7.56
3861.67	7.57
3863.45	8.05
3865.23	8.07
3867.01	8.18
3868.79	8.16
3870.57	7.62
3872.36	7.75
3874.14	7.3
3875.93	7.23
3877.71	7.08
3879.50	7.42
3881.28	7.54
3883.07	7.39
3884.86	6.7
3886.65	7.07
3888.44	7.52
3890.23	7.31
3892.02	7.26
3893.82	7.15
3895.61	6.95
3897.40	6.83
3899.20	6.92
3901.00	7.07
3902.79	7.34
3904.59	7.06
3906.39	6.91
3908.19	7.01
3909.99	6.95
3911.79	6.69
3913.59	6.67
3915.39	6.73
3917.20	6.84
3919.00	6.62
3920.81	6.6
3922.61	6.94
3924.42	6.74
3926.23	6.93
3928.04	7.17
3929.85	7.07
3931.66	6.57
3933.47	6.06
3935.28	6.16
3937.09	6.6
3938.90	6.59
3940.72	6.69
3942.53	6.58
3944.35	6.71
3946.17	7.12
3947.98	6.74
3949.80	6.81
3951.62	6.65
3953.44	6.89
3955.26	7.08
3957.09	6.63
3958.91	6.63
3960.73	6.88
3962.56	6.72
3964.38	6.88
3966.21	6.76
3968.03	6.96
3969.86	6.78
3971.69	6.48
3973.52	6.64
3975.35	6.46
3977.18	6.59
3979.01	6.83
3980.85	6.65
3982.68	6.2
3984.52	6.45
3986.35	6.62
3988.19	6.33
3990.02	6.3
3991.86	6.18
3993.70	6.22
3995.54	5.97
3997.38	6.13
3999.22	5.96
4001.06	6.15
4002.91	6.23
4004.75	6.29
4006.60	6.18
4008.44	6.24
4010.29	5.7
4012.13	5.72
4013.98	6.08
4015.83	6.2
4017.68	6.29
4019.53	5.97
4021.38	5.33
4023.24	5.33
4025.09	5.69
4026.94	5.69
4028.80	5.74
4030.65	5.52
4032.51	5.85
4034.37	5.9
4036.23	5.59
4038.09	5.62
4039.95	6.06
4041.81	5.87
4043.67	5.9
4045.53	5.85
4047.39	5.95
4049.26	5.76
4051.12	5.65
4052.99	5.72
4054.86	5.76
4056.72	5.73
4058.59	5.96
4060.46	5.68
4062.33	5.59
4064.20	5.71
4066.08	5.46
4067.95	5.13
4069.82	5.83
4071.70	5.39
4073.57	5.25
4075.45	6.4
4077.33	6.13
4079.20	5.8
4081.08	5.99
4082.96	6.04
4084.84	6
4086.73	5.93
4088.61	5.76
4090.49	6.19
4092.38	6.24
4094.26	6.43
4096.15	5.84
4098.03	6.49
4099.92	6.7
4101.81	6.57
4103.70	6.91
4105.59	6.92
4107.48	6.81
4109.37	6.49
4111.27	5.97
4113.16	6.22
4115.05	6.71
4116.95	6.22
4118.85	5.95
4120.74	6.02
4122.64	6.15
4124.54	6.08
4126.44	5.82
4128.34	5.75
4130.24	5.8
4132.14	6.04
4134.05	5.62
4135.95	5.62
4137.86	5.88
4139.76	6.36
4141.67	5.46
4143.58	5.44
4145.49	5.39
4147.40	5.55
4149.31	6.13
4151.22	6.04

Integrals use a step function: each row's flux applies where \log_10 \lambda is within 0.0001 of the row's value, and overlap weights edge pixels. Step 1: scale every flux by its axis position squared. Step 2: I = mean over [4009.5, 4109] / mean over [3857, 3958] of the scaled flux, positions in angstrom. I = 0.91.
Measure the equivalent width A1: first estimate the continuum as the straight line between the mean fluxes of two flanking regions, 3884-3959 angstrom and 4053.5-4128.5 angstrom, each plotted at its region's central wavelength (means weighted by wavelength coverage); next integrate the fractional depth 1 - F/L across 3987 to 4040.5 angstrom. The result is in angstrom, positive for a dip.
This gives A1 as 3.9 angstrom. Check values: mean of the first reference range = 6.85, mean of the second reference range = 6.05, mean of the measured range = 5.95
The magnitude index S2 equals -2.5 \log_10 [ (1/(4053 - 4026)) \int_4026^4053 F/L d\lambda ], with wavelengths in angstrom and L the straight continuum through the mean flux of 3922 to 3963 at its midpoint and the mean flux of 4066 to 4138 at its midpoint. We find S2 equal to 0.099 mag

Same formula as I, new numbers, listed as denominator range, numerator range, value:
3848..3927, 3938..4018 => 0.94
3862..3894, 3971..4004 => 0.90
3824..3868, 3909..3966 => 0.96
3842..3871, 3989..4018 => 0.86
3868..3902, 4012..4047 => 0.86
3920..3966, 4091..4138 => 1.00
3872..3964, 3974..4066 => 0.91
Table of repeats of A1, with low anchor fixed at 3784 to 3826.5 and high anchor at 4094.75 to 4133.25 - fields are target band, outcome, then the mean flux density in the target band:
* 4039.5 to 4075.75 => 4.12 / 5.72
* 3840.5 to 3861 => -0.83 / 7.38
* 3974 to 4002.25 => 1.39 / 6.34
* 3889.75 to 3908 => -0.33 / 7.07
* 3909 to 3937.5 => 0.66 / 6.71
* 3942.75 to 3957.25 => -0.09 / 6.82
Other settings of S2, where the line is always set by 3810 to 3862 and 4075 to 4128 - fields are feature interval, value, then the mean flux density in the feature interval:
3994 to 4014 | 0.09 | 6.06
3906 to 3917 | 0.02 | 6.82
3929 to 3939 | 0.06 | 6.5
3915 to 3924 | 0.03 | 6.74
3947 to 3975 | 0.00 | 6.76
